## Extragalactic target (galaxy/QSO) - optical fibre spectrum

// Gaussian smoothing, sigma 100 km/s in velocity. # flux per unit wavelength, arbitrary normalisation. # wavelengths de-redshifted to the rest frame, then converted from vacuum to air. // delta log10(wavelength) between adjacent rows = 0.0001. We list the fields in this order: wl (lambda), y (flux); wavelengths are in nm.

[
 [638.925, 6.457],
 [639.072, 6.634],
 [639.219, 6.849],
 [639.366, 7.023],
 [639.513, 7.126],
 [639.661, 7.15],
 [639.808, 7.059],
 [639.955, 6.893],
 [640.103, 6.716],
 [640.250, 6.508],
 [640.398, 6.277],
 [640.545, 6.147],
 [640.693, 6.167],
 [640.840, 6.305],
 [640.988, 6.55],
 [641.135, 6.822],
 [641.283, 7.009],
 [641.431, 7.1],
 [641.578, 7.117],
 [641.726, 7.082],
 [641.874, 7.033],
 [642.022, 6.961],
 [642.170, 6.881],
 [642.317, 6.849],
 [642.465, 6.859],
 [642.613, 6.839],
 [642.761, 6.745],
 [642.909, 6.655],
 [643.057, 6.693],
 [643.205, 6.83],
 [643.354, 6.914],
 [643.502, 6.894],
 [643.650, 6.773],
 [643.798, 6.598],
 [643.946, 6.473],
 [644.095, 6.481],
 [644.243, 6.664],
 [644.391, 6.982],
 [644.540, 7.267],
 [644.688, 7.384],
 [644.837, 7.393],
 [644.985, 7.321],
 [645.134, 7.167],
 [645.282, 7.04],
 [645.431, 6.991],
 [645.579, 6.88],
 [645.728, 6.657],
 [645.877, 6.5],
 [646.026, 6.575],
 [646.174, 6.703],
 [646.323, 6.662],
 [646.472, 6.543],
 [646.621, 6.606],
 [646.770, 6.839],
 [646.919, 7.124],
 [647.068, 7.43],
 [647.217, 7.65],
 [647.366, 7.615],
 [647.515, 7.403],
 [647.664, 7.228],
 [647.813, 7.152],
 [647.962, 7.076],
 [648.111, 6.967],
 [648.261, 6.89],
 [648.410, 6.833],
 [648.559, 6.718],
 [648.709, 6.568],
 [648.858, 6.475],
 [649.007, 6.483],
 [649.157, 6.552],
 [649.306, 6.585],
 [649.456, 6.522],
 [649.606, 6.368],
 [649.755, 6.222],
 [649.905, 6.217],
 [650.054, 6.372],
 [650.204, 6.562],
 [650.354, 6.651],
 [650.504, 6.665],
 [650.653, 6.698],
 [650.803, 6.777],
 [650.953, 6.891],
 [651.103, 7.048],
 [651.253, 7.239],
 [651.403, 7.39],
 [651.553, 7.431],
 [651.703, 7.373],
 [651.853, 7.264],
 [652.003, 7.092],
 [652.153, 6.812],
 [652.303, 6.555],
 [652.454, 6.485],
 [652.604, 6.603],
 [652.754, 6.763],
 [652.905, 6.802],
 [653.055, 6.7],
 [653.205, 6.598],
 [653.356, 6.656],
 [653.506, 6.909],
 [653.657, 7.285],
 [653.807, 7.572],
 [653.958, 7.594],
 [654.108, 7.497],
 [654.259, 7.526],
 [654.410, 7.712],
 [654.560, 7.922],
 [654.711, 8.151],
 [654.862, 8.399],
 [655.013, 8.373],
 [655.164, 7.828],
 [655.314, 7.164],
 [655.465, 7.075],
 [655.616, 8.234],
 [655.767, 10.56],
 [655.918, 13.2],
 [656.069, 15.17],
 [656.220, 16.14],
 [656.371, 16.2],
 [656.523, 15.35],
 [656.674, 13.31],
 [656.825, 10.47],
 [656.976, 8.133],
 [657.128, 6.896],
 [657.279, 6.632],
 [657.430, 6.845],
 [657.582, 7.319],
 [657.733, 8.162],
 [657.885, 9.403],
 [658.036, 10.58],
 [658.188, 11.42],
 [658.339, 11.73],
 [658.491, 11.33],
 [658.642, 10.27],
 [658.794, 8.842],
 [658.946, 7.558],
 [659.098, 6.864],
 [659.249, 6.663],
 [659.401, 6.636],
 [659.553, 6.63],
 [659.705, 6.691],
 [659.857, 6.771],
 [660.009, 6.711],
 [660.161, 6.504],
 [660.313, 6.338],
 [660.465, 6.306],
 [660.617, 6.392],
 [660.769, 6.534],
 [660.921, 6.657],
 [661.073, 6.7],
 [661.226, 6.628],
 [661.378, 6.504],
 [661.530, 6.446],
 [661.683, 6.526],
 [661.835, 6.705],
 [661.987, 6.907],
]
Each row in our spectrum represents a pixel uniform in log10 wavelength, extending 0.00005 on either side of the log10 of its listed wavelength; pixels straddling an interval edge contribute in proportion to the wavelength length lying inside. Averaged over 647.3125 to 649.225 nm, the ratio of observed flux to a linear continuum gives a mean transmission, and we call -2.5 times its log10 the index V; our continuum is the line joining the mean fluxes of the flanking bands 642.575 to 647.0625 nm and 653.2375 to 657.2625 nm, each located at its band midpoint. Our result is 0.12 mag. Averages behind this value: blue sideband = 6.85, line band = 6.91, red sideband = 9.44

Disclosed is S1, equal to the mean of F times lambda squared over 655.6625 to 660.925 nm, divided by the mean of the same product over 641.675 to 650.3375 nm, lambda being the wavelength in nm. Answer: 1.4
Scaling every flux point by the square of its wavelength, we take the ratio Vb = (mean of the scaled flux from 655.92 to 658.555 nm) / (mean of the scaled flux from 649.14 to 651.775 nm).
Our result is 1.65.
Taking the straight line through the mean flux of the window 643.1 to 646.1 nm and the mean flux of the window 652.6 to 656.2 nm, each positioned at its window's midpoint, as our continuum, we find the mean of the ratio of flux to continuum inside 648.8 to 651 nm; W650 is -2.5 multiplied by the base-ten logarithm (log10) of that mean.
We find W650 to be 0.17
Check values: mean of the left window 6.89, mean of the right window 8.25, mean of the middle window 6.53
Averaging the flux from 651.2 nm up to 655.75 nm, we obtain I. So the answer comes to 7.34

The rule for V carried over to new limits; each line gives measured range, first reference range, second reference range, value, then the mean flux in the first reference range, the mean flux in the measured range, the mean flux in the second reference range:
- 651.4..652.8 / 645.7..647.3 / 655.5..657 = 0.41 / 6.85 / 6.96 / 12.7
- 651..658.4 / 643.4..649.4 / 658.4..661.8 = -0.22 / 6.9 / 8.64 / 7.13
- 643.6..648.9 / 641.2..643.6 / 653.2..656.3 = 0.08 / 6.9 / 6.94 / 8.8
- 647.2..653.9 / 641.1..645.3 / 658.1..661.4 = 0.06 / 6.92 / 6.86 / 7.6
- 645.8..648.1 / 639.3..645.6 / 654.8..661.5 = 0.06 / 6.85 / 7.01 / 8.8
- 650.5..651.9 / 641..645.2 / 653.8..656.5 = 0.24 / 6.91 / 7.1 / 9.74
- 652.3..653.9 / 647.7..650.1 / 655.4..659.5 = 0.21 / 6.64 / 6.83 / 10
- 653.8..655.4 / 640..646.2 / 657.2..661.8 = -0.06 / 6.81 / 7.8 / 7.61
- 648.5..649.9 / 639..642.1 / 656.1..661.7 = 0.18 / 6.79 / 6.48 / 8.58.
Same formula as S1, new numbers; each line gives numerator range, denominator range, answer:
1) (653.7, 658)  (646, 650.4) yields 1.43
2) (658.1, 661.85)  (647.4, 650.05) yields 1.15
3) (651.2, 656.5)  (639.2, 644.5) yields 1.28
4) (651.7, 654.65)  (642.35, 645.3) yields 1.06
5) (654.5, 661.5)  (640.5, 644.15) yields 1.36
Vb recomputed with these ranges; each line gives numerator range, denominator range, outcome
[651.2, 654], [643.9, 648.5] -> 1.02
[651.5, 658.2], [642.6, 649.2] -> 1.29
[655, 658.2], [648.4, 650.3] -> 1.61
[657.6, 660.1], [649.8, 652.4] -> 1.26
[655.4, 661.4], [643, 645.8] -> 1.35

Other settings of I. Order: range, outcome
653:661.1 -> 8.59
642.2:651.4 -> 6.84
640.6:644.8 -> 6.82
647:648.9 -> 7.09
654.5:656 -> 8.73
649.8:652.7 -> 6.84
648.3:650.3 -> 6.51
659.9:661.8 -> 6.53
